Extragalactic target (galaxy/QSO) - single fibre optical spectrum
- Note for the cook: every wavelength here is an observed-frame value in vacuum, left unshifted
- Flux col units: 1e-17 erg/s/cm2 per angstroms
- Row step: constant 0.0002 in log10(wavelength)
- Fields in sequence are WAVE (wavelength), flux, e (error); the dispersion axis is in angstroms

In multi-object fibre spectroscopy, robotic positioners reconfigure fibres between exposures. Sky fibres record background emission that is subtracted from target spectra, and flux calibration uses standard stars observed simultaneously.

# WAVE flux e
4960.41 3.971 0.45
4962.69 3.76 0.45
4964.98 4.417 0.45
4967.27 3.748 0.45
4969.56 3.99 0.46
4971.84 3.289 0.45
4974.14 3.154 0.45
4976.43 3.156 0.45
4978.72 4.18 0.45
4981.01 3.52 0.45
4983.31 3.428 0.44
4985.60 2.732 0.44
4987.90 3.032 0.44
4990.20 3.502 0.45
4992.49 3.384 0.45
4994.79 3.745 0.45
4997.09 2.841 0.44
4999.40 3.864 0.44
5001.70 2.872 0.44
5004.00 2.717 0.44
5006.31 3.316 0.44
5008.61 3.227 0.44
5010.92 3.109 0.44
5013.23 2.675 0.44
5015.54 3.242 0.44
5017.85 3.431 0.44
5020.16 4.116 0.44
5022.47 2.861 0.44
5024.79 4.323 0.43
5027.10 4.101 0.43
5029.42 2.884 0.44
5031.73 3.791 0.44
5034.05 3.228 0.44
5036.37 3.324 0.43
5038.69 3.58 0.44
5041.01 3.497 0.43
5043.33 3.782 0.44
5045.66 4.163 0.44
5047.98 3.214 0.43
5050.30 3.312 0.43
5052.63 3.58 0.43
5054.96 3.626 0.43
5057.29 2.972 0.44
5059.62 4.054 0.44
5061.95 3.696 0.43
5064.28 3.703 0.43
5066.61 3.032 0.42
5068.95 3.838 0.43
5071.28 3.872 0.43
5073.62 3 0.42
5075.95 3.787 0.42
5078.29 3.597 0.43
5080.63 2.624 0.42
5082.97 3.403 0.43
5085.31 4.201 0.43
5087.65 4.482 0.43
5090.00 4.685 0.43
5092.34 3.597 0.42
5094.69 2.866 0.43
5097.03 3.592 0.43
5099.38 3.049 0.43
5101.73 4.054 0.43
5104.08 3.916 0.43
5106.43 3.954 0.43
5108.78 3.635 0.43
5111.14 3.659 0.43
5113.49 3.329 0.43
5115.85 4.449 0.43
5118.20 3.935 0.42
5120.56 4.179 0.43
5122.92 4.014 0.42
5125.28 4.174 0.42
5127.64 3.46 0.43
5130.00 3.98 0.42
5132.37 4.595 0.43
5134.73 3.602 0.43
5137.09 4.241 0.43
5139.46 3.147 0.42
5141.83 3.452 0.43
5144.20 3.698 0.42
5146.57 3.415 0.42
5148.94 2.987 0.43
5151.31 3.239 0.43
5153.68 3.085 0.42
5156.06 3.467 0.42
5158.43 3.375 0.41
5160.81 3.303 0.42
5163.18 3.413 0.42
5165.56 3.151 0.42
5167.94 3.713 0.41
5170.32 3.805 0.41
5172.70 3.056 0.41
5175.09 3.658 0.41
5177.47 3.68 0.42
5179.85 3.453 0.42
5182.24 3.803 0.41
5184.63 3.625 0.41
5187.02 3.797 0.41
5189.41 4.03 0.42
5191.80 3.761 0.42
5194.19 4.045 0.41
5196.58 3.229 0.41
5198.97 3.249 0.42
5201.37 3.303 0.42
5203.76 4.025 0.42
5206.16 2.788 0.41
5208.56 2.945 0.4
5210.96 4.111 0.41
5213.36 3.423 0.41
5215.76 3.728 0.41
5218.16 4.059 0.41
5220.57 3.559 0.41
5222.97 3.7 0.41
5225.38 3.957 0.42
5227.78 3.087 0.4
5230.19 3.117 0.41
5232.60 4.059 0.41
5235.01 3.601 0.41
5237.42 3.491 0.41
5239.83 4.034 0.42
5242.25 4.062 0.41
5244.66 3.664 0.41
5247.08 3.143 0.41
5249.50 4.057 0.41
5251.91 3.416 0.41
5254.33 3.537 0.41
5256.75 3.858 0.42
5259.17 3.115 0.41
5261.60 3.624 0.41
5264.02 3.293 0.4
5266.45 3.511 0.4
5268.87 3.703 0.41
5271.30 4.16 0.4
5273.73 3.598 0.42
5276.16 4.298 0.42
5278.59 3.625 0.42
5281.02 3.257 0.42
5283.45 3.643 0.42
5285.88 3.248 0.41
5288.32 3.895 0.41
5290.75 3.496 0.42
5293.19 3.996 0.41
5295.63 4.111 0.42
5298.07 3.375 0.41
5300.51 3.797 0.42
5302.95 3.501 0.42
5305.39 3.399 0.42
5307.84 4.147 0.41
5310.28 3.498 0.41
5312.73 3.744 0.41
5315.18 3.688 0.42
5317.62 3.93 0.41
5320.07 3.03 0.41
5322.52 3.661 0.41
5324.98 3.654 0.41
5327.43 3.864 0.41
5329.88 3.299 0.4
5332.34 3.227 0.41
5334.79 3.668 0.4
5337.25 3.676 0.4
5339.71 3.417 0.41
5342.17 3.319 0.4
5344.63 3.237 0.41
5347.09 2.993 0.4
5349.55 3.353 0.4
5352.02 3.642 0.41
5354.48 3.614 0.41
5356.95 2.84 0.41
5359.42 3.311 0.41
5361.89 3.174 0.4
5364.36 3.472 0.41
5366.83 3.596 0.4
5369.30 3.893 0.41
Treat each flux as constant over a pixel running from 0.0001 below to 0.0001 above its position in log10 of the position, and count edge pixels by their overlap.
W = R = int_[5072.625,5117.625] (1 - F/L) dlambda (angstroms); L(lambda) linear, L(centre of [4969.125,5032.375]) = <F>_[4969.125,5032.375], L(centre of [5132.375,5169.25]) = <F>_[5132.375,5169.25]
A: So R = -3.4 angstroms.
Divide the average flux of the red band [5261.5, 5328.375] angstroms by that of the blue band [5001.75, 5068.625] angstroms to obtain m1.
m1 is 1.07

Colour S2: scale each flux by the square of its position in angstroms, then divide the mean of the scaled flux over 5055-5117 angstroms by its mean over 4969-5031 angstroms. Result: 1.1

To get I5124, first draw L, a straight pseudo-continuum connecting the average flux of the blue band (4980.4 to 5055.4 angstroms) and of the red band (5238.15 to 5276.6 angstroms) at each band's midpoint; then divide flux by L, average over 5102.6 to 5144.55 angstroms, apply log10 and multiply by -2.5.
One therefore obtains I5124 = -0.101 mag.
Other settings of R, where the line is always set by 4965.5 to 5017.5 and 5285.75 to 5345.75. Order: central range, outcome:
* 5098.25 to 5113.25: -1.2 angstroms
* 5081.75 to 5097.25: -2.0 angstroms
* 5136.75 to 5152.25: 0.2 angstroms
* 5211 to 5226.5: -1.1 angstroms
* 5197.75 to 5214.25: 0.5 angstroms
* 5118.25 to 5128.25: -1.6 angstroms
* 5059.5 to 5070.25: -0.8 angstroms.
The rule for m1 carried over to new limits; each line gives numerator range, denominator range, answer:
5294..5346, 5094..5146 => 0.95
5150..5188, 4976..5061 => 1.02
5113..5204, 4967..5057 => 1.06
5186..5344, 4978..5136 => 1.01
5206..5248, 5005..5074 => 1.03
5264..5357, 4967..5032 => 1.06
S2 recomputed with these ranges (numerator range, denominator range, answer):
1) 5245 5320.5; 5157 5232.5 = 1.06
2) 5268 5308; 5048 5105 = 1.12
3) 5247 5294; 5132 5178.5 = 1.09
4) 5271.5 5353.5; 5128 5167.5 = 1.09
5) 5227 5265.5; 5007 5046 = 1.12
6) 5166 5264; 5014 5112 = 1.06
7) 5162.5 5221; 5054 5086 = 1.07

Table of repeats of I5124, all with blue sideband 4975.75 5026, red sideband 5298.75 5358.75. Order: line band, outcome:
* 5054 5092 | -0.09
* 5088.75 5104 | -0.09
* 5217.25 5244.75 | -0.07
